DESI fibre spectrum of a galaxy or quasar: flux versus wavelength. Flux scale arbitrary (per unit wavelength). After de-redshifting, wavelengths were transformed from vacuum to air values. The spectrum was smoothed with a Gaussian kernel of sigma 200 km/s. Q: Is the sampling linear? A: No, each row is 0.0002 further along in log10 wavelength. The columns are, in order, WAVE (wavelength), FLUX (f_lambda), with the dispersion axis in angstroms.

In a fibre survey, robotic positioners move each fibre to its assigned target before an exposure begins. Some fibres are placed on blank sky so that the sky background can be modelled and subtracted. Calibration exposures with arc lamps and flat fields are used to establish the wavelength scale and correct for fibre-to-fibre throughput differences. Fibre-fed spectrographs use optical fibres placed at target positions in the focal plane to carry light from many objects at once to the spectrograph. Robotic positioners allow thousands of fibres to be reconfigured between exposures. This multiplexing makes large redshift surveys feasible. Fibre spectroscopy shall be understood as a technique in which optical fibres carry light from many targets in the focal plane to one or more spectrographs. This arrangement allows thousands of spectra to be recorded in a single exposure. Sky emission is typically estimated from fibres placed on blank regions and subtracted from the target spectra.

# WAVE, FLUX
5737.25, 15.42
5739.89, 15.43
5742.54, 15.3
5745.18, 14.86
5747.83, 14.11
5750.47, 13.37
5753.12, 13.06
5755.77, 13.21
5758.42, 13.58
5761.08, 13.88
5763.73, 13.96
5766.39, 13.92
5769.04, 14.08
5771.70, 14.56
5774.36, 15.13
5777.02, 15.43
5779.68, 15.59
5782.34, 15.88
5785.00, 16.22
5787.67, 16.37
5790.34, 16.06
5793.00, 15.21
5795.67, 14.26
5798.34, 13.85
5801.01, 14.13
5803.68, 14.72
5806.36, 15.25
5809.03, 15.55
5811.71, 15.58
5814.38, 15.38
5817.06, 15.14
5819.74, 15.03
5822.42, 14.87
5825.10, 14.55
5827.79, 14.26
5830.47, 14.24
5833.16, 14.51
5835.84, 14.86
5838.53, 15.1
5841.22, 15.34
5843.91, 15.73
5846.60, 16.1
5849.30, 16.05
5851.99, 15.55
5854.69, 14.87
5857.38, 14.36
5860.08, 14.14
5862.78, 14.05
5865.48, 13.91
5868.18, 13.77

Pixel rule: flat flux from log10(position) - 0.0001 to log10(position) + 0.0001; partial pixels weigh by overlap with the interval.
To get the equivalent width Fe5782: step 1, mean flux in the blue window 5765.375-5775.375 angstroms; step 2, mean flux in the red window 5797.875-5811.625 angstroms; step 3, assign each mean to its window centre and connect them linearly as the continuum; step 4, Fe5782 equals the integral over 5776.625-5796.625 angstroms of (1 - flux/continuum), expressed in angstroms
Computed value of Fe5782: -1.44 angstroms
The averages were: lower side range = 14.4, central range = 15.7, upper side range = 14.8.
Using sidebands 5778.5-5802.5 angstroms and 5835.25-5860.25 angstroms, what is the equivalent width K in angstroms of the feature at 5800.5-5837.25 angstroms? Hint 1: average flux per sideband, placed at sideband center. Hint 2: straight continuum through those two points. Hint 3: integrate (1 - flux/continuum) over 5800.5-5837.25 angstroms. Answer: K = 1.0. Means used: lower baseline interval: 15.3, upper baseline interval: 15.3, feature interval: 14.9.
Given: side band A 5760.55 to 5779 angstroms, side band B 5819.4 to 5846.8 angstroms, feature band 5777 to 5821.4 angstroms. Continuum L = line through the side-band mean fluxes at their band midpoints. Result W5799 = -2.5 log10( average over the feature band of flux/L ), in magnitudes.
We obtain -0.042 mag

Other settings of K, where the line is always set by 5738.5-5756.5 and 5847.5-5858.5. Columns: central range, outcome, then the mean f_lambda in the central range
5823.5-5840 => 0.5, 14.6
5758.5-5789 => -1.0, 14.9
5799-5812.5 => -0.1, 15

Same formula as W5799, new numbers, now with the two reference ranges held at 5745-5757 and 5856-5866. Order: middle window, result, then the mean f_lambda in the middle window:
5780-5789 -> -0.169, 16.1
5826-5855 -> -0.082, 15.1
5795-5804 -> -0.026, 14.2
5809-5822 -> -0.101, 15.3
